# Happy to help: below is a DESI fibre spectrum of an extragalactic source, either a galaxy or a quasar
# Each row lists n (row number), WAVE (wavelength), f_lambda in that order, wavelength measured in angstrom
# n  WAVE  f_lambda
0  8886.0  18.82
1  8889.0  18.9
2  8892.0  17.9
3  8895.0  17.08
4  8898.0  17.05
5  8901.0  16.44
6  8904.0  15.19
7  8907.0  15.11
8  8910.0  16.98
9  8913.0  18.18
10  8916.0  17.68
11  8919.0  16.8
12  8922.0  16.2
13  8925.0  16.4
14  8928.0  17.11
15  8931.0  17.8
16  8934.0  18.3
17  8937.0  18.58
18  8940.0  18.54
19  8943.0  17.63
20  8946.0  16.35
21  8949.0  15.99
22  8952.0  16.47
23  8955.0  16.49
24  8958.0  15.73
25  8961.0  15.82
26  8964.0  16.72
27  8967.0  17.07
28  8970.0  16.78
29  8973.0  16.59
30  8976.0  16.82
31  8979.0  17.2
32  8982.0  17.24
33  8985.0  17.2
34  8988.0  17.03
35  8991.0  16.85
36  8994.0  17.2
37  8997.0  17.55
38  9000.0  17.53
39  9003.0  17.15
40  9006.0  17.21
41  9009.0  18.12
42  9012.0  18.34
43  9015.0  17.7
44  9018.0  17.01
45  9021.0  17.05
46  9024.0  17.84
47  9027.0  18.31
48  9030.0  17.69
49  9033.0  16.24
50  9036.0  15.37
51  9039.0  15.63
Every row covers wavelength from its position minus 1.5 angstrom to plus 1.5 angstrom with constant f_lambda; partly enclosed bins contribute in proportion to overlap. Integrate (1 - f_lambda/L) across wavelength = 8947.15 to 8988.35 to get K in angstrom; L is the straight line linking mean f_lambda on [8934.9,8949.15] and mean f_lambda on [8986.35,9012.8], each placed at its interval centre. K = 2.1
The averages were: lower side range 17.6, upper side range 17.4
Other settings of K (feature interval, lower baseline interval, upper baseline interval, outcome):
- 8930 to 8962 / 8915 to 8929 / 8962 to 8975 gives -0.56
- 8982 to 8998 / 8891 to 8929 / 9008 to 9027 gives 0.28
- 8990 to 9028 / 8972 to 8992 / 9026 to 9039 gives -1.55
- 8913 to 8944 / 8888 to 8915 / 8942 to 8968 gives -1.56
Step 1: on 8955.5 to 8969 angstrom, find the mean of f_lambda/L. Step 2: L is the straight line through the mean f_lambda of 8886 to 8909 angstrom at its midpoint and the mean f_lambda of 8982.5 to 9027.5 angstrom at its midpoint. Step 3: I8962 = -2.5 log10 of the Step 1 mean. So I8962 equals 0.057 mag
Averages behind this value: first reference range 16.9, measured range 16.4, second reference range 17.4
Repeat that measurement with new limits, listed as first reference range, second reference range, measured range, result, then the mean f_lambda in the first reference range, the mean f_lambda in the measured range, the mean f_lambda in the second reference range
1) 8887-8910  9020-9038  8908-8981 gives -0.005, 16.9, 17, 17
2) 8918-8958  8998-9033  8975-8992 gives 0.019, 17.1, 17.1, 17.6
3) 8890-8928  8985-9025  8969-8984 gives 0.018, 16.8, 16.9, 17.4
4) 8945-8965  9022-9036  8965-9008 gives -0.029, 16.2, 17.1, 17.3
